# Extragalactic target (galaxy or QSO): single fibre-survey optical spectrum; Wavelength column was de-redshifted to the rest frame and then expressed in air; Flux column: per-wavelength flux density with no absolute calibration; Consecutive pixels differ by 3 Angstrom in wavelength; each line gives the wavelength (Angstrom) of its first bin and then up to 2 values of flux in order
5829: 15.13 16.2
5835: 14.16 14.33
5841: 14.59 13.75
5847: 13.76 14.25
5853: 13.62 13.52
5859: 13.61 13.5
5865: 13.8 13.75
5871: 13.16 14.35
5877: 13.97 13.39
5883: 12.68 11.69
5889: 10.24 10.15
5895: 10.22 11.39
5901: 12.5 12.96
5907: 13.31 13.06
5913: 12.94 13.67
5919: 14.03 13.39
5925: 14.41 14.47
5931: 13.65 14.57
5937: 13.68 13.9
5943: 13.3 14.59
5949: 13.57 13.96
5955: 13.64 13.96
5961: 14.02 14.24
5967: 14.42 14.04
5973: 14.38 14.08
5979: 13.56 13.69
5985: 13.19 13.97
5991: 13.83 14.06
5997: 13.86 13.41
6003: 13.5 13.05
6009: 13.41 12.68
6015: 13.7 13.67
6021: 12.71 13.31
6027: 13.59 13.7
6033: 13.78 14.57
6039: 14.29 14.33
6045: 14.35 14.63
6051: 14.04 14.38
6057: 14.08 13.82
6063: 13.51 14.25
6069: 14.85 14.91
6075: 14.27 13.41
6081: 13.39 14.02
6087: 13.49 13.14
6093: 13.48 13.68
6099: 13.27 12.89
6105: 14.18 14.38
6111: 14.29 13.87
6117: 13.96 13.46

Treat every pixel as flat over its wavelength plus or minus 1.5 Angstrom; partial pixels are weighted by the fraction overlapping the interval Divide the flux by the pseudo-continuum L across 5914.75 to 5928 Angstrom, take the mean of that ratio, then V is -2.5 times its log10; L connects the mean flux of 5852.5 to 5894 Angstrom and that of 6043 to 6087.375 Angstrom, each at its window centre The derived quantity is -0.06 mag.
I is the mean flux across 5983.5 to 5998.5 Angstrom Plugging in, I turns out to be 13.8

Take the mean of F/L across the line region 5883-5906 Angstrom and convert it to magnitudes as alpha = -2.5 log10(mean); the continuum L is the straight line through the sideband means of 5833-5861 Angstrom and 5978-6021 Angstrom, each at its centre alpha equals 0.21 mag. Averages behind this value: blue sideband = 14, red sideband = 13.5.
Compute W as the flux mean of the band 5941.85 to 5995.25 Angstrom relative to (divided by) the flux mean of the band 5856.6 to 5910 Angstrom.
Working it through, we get 1.1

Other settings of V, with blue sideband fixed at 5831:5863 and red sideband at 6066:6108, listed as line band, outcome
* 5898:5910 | 0.104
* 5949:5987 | 0.002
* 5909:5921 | 0.045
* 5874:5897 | 0.178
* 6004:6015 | 0.060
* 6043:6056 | -0.038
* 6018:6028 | 0.050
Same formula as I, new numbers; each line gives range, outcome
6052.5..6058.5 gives 14.2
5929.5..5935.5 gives 14.1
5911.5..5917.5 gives 13.3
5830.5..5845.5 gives 14.6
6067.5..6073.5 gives 14.9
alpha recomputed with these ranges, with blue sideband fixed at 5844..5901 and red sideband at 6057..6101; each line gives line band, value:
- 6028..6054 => -0.04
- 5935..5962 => -0.05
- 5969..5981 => -0.05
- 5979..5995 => -0.03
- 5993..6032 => 0.01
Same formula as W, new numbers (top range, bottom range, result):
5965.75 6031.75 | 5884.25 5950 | 1.05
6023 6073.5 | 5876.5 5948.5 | 1.09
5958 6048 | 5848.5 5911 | 1.08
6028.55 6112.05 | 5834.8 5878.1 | 1.01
